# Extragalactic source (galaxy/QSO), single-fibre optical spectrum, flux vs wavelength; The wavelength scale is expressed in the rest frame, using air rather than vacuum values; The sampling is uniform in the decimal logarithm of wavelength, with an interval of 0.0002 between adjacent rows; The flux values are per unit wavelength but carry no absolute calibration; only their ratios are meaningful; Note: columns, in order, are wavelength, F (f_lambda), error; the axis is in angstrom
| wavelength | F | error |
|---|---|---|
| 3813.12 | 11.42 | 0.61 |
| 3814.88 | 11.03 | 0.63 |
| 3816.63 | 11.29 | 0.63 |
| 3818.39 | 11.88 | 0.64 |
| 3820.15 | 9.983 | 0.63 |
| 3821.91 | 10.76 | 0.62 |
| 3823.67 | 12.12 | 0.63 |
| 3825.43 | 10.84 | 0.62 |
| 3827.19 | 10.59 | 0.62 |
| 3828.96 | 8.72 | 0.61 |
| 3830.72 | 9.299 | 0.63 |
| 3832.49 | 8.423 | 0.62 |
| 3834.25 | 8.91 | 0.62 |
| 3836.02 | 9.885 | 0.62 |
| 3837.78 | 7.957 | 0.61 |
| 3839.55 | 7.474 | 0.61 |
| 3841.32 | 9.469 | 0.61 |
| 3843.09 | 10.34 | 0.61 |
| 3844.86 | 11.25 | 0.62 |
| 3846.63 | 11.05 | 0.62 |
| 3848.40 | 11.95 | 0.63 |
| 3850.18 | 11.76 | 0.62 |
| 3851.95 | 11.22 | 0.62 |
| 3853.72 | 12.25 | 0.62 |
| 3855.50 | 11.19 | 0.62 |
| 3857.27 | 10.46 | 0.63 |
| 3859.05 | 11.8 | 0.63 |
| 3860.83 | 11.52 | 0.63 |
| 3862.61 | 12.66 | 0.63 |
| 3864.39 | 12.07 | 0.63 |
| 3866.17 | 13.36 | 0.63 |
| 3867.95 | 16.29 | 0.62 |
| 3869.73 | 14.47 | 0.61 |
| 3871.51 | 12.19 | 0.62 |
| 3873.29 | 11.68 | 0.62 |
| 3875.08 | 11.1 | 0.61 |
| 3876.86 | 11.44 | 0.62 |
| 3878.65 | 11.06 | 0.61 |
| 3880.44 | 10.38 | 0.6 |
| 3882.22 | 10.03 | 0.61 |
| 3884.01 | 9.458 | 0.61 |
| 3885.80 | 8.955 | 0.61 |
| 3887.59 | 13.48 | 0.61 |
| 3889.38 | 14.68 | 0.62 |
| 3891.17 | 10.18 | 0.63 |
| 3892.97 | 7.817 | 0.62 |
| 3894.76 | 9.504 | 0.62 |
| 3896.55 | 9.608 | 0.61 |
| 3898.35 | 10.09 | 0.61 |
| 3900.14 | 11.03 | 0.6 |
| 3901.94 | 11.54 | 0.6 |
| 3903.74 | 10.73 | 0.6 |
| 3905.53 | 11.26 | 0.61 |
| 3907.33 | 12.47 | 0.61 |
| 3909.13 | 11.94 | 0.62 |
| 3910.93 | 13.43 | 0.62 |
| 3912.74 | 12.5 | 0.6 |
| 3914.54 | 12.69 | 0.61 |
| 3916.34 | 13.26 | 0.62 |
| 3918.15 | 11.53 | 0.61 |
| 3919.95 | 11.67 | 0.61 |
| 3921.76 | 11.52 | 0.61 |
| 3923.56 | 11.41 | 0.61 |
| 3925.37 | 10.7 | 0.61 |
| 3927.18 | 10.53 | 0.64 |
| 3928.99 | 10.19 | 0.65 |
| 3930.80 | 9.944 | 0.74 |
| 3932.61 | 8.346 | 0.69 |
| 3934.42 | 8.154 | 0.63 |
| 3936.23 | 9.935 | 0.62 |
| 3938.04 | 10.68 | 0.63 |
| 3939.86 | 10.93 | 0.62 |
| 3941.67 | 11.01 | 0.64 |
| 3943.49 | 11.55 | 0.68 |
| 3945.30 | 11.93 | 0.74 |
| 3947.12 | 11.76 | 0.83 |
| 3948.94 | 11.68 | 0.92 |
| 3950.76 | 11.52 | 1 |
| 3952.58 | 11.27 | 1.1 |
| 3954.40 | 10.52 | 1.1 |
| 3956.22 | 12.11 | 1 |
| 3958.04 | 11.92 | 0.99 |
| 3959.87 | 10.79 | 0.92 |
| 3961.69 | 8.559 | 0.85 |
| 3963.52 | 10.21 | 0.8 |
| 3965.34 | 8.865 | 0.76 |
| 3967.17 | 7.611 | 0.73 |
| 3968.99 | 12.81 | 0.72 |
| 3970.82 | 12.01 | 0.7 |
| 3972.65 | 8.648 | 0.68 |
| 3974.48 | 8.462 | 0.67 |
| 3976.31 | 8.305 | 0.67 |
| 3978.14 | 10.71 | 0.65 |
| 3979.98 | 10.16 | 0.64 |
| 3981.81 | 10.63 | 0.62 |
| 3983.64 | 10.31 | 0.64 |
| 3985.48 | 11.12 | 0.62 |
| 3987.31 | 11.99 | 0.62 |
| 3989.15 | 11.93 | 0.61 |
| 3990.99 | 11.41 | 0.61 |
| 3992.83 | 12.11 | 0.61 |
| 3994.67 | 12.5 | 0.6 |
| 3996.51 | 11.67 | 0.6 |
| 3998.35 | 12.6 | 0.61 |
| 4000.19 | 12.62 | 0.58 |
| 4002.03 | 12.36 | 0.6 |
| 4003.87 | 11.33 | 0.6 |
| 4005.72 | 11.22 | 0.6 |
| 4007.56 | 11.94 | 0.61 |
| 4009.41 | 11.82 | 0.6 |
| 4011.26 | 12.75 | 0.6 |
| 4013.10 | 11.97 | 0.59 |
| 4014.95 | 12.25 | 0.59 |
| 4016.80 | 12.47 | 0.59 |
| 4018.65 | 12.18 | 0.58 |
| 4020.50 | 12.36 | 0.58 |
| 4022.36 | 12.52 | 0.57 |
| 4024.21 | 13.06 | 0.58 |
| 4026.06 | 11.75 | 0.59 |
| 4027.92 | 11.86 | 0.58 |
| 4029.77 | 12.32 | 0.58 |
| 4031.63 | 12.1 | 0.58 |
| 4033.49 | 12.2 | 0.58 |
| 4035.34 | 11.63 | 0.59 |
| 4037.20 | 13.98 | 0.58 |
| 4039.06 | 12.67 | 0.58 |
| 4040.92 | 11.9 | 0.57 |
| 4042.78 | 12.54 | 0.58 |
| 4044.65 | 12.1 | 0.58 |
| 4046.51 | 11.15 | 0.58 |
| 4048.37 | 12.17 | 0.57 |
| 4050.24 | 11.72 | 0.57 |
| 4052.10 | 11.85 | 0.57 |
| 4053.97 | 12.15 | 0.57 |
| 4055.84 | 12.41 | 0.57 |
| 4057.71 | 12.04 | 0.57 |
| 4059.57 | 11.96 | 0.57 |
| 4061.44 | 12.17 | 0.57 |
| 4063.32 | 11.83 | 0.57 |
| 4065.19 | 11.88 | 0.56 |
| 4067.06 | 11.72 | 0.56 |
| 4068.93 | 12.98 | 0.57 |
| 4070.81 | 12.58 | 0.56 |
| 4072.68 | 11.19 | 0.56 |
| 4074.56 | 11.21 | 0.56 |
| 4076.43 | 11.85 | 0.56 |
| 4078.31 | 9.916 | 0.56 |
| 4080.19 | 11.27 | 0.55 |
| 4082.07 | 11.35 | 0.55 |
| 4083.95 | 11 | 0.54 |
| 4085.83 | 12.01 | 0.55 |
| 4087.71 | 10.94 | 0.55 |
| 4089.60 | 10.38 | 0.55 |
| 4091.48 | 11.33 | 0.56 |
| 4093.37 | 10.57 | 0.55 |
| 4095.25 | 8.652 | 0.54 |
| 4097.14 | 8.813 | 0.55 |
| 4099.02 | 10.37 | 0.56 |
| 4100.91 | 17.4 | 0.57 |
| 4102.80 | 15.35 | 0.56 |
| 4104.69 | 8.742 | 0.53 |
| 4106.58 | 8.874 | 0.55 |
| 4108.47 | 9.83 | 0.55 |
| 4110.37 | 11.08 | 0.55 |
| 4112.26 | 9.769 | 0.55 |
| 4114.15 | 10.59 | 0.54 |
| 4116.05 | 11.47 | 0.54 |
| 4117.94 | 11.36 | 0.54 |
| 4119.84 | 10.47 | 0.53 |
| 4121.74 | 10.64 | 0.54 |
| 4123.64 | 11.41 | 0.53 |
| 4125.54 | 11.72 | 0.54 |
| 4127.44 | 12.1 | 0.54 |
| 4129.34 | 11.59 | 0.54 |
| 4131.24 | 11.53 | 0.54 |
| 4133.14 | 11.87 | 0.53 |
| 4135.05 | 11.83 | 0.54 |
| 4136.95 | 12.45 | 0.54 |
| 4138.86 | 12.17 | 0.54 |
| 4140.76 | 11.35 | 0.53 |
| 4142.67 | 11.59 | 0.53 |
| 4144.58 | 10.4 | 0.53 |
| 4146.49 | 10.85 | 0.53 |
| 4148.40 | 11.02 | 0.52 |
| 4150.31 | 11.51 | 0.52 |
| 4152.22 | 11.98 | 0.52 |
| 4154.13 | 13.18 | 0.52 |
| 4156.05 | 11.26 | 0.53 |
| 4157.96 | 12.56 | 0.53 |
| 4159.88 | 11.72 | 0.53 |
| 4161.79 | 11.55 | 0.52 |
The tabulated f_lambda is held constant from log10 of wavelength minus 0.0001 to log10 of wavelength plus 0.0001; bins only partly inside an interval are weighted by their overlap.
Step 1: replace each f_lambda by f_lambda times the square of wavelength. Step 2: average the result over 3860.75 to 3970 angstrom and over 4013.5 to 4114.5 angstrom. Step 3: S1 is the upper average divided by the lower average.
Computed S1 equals 1.13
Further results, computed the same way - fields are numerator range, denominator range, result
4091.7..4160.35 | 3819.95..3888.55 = 1.18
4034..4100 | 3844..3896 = 1.10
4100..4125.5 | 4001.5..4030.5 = 0.98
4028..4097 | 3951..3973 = 1.17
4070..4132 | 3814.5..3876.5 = 1.14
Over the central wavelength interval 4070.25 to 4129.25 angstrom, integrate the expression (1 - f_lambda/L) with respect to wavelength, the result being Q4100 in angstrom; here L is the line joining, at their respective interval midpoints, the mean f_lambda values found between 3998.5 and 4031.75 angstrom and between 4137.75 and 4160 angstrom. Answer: 3.6 angstrom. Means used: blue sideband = 12.2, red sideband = 11.6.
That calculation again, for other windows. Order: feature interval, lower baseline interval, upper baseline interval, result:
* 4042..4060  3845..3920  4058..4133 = -1.03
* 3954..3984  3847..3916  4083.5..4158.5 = 3.50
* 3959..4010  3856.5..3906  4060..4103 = 2.61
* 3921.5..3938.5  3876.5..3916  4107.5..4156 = 1.66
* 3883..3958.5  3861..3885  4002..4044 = 6.17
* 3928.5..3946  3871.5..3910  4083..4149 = 1.14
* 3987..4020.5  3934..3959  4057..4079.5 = -1.88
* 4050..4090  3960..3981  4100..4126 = -3.11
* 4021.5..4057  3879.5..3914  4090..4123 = -4.14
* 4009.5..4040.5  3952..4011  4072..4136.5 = -3.72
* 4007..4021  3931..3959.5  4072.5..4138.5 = -1.55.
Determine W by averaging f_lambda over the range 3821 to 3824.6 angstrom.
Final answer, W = 11.4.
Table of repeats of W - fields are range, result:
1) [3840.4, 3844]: 9.89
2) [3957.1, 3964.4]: 10.4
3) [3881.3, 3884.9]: 9.77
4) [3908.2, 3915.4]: 12.6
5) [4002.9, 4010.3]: 11.6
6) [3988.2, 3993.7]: 11.8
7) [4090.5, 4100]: 9.98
